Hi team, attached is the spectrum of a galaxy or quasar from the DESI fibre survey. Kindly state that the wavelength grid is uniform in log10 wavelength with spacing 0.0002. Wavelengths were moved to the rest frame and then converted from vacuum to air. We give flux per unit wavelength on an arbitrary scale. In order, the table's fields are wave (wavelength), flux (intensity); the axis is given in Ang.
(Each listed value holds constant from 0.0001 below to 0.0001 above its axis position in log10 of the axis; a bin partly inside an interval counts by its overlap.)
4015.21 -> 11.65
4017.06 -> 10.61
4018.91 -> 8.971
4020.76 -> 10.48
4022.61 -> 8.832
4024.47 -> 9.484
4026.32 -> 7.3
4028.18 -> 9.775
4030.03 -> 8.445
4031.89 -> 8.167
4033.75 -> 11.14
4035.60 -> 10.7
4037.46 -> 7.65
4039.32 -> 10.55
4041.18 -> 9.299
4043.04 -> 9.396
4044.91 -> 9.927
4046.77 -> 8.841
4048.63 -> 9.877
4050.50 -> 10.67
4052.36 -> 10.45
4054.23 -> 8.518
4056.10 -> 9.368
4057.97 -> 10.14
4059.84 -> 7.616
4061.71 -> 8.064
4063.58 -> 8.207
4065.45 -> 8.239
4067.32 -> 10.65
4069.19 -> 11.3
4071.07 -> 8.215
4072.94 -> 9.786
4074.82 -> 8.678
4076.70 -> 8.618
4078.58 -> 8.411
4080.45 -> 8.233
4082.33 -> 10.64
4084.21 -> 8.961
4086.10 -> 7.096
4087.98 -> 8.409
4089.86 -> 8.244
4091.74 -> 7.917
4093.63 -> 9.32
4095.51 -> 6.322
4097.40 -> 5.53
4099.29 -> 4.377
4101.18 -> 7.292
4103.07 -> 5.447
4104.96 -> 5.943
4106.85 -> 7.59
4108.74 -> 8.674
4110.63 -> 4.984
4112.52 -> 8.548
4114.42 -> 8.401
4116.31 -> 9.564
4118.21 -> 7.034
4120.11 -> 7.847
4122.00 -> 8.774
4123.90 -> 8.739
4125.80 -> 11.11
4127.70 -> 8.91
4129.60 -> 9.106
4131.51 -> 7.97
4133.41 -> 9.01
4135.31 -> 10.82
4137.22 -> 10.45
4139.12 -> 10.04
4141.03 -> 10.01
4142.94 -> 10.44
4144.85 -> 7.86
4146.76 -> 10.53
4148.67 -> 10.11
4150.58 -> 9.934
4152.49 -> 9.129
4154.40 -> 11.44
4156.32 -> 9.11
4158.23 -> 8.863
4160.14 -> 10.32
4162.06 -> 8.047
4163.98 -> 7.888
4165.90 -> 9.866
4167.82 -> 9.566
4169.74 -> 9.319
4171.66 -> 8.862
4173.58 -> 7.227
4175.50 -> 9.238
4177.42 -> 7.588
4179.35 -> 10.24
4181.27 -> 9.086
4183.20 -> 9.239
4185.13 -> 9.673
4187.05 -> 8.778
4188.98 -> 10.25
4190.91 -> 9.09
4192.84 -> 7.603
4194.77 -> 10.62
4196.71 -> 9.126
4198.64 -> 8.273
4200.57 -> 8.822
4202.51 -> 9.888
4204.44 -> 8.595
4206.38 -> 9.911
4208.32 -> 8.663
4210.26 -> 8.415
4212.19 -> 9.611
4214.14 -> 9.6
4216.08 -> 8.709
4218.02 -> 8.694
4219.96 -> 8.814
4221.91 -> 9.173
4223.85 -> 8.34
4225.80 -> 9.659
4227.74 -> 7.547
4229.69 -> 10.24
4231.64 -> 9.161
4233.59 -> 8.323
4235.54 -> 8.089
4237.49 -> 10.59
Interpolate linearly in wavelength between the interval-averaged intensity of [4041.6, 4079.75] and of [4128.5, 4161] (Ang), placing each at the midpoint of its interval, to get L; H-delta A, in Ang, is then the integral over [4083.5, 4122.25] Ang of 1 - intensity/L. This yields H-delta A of 8.5 Ang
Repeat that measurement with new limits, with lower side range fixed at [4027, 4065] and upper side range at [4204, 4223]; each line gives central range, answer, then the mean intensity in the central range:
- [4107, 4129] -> 1.9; 8.4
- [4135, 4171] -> -2.0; 9.64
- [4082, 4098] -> 2.1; 8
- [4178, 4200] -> -0.4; 9.23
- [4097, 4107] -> 3.6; 5.93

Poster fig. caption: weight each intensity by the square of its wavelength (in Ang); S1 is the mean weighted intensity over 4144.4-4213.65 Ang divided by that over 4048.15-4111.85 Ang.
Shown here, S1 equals 1.17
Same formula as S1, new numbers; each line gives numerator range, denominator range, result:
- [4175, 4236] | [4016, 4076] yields 1.04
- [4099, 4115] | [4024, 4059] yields 0.75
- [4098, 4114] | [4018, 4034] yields 0.76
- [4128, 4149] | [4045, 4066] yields 1.10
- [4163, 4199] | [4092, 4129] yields 1.23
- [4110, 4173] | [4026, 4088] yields 1.04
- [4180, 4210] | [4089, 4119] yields 1.33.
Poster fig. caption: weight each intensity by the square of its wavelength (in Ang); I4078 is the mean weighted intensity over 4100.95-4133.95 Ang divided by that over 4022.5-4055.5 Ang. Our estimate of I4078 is 0.89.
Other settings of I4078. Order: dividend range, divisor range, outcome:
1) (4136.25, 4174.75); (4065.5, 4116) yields 1.22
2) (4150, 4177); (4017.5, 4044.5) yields 1.05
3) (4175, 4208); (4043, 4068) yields 1.06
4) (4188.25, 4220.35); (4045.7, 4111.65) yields 1.17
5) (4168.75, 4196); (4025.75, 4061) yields 1.03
